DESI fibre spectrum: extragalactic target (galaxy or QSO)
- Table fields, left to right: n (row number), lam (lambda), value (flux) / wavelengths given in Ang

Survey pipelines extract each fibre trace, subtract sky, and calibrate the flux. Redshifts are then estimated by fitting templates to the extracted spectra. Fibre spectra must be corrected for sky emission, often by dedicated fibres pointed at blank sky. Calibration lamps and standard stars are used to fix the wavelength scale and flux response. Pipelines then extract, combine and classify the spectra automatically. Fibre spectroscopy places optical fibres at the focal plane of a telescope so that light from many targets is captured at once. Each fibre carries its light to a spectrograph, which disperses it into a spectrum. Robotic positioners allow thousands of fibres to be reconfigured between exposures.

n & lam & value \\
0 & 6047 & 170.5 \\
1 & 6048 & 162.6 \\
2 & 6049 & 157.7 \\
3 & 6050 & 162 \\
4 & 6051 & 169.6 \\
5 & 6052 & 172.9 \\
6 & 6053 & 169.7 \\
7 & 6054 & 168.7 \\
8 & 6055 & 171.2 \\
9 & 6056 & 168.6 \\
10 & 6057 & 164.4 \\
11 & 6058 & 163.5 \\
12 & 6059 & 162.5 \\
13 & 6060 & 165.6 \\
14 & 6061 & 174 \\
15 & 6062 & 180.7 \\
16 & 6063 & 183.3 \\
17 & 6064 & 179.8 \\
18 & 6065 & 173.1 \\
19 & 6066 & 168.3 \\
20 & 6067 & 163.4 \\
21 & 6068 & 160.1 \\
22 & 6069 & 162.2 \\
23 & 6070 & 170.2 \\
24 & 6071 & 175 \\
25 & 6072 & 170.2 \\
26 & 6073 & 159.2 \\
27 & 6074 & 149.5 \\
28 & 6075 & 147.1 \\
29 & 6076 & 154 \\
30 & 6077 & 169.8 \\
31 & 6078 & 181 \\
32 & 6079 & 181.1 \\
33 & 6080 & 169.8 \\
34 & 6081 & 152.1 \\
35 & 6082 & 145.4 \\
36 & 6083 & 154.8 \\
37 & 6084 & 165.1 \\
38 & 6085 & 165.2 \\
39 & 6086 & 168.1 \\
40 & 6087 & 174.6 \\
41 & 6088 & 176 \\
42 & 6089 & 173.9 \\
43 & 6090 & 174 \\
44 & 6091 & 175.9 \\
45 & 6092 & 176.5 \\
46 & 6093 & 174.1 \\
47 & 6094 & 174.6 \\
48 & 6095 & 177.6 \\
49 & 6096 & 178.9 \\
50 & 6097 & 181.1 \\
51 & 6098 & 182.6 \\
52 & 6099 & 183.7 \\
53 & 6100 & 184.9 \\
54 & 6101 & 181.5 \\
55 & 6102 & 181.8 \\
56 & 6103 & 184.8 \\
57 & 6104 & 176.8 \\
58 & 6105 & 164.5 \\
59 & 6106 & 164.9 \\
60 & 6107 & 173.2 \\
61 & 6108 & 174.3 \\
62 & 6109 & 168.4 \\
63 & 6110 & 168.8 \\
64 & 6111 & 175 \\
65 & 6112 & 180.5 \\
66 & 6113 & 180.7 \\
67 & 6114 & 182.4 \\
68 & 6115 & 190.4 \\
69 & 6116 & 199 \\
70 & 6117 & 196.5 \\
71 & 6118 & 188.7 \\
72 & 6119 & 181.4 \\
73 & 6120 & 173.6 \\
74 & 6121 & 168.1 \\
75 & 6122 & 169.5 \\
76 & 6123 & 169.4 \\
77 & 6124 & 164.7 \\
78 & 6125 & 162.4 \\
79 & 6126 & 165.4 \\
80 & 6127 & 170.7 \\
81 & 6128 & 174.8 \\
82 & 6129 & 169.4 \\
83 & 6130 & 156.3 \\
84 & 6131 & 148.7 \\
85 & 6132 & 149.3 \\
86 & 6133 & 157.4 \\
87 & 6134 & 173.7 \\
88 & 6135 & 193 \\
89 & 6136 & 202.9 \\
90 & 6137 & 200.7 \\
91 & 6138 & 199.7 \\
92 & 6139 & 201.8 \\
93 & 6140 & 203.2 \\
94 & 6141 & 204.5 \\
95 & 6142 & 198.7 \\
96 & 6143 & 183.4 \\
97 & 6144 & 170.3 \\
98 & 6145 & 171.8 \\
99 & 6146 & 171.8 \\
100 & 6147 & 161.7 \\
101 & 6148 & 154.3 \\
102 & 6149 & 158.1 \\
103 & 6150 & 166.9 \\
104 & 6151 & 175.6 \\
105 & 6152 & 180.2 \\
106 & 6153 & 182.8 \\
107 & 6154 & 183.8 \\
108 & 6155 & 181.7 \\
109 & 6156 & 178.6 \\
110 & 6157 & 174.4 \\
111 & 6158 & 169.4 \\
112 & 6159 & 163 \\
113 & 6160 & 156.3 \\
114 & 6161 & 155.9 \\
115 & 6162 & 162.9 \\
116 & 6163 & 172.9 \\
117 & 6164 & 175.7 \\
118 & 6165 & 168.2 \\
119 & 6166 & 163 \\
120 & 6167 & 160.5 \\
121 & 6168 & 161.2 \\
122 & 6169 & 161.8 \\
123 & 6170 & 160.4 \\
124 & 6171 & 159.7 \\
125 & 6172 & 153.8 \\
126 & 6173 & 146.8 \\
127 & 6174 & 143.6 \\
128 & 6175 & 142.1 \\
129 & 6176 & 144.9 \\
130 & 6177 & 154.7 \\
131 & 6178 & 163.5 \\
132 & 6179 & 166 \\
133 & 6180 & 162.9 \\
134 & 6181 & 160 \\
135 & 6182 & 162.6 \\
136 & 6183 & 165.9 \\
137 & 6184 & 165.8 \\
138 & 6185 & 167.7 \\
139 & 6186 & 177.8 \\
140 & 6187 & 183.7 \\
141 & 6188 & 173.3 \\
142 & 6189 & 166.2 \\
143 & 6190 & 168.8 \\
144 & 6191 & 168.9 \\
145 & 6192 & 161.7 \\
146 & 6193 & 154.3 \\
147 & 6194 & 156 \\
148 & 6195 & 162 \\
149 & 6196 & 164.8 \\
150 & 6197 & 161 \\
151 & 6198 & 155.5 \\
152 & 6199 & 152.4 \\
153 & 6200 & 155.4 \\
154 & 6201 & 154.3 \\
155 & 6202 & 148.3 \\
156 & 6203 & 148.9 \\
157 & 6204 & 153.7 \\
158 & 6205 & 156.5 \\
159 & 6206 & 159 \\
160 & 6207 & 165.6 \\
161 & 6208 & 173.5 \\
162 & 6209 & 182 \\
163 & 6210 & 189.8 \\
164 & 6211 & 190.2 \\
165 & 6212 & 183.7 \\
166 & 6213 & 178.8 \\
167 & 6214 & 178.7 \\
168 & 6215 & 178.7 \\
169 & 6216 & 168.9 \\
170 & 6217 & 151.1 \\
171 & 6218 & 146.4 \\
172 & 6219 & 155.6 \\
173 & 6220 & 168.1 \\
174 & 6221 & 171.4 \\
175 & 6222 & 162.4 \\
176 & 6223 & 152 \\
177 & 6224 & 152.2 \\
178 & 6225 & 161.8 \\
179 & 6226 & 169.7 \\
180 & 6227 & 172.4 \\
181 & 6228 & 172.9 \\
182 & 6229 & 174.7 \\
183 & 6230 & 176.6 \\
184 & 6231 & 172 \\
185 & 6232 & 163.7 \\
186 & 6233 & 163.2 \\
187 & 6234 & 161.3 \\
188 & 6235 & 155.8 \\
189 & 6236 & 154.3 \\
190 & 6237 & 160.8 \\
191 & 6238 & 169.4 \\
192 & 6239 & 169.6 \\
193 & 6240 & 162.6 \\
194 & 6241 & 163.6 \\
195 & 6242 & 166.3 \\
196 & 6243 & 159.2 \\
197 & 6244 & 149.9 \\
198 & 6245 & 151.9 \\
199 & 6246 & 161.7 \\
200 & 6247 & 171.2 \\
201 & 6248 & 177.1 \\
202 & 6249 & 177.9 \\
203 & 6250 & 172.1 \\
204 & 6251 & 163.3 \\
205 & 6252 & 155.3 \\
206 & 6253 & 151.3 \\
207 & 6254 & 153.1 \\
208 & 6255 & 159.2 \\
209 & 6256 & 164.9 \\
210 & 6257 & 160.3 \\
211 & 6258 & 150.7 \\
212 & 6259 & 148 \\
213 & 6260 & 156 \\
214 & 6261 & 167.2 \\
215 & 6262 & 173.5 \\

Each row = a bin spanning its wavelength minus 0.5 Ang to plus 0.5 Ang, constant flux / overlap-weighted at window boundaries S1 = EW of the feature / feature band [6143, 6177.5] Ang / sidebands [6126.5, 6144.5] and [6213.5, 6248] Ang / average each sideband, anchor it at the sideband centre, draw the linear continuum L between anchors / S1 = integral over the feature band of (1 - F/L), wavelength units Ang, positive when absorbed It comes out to 2.3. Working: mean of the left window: 181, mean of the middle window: 165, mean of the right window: 164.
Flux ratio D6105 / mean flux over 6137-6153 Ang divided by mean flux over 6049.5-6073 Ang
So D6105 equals 1.07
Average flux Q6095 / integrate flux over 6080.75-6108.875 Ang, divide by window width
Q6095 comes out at 173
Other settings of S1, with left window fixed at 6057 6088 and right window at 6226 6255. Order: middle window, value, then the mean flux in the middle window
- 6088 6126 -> -2.5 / 177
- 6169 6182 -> 0.8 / 155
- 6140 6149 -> -0.6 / 177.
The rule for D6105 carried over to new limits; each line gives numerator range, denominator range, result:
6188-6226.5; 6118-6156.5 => 0.93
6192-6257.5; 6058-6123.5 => 0.95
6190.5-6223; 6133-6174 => 0.95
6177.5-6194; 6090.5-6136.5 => 0.95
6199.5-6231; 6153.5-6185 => 1.02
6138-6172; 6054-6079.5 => 1.03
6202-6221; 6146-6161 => 0.99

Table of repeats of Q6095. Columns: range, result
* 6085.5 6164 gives 176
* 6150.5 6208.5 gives 163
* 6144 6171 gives 168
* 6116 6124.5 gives 178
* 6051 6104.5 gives 171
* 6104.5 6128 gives 175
